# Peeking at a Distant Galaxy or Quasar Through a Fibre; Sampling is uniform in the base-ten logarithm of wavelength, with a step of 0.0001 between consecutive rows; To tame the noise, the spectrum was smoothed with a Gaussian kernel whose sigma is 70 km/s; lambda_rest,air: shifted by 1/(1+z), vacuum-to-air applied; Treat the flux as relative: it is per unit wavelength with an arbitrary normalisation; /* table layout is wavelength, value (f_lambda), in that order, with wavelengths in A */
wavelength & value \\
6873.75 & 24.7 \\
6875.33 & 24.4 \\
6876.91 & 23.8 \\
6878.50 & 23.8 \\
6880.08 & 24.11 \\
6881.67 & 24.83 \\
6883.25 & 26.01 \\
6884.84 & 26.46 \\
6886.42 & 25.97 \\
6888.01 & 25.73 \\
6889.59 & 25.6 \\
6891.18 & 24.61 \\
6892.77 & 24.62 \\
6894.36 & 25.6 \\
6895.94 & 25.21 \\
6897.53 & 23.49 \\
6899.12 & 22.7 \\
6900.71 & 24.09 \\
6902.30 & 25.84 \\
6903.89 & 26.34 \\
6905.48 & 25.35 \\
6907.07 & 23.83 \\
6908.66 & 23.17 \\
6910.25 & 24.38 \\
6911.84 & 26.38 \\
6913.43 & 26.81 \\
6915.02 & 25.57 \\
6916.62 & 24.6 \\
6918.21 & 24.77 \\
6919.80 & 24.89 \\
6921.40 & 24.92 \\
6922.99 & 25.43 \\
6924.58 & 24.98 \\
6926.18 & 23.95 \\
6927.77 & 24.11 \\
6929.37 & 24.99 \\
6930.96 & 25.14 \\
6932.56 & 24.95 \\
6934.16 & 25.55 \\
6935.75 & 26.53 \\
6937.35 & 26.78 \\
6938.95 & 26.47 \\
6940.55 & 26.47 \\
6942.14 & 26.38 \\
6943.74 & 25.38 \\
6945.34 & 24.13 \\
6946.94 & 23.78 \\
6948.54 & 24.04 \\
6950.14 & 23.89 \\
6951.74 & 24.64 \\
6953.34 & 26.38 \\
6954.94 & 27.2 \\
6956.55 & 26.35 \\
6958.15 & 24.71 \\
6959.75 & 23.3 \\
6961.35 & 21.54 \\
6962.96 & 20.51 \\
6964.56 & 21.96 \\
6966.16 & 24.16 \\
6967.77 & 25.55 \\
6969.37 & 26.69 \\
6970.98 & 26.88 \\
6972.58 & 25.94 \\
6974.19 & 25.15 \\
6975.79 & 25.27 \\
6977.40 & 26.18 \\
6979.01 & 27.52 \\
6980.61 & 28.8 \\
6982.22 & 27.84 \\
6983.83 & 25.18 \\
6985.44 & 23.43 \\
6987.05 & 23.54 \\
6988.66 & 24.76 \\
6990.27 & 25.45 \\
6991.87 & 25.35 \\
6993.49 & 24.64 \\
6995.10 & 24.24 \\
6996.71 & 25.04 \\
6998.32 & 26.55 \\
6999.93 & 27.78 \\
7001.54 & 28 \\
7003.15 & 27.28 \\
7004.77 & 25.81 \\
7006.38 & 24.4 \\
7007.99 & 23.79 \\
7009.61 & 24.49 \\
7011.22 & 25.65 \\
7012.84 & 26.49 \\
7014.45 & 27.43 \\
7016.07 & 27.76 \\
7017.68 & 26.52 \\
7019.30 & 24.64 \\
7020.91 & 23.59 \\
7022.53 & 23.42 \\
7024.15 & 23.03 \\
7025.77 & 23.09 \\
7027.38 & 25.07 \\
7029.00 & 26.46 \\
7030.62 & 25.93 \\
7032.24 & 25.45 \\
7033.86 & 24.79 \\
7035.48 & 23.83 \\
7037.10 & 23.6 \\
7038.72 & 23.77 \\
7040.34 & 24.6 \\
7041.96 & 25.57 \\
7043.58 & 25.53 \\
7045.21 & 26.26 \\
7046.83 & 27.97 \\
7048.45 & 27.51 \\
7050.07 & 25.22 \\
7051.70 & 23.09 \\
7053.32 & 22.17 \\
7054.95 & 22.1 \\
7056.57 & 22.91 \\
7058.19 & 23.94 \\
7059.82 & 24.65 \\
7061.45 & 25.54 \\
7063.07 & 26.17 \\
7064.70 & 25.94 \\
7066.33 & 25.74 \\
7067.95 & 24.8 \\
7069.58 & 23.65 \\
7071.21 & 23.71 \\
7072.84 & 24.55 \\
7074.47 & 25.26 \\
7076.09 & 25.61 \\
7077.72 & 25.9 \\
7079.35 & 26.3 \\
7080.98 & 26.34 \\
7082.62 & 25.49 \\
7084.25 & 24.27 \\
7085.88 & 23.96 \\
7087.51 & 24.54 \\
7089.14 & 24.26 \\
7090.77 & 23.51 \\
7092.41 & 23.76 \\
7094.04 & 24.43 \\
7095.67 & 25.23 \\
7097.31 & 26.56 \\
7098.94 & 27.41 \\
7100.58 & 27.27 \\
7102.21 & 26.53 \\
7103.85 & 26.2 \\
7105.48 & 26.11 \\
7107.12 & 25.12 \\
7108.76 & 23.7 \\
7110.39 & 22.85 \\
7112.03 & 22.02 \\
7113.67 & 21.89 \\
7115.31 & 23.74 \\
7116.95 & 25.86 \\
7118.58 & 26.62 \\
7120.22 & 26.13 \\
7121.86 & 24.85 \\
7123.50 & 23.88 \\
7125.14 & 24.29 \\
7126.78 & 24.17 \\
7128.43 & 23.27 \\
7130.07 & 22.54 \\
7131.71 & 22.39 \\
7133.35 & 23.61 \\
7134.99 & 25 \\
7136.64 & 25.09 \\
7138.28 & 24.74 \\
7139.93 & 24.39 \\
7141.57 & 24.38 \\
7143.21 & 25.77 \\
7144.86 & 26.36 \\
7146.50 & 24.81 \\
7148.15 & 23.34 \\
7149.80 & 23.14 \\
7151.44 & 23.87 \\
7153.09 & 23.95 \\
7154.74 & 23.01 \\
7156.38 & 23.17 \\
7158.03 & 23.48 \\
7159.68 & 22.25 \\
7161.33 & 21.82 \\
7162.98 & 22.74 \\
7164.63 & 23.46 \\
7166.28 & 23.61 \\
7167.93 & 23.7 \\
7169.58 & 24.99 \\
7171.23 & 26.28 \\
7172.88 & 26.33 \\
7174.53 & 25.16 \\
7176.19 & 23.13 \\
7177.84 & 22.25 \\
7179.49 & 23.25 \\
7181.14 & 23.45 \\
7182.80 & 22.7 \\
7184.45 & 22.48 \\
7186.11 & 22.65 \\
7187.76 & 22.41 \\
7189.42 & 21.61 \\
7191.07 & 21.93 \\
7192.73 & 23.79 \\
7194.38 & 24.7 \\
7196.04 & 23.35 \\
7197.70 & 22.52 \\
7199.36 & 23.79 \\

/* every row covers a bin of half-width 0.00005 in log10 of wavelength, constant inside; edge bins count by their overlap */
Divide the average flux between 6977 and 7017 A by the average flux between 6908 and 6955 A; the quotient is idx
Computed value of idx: 1.0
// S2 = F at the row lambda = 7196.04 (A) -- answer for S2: 23.35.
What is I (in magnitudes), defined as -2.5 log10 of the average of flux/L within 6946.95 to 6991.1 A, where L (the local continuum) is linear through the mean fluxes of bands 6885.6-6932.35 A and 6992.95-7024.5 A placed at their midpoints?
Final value 0.01 mag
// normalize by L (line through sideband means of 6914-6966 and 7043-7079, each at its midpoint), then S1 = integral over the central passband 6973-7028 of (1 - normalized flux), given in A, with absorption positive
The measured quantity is -1.4 A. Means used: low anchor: 24.8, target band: 25.5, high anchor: 24.9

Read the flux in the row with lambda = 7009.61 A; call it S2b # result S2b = 24.49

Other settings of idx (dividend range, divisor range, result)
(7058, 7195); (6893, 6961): 0.97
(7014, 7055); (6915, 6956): 0.99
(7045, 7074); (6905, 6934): 0.99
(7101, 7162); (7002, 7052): 0.96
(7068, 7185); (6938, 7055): 0.97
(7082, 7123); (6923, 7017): 0.98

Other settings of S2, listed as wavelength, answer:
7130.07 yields 22.54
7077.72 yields 25.9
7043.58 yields 25.53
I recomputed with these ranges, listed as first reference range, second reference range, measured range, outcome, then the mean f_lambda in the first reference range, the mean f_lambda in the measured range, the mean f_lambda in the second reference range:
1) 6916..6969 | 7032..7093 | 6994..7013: -0.04 mag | 24.8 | 25.8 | 24.8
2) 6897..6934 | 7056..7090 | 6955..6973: 0.02 mag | 24.8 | 24.4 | 24.9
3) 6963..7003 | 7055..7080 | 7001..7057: 0.01 mag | 25.6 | 25.1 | 24.9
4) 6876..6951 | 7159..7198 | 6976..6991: -0.05 mag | 25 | 25.8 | 23.4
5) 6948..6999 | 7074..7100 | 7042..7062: 0.02 mag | 25.1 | 24.8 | 25.2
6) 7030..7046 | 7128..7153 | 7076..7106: -0.04 mag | 24.9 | 25.4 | 24.2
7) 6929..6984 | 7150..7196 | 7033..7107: -0.03 mag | 25.3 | 25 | 23.4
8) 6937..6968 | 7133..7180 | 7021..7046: -0.01 mag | 24.6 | 24.7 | 24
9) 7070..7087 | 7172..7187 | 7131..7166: 0.01 mag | 25.1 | 23.8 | 23.5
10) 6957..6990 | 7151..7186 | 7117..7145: -0.03 mag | 25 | 24.6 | 23.5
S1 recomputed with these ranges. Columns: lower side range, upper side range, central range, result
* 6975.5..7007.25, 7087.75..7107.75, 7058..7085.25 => 0.43 A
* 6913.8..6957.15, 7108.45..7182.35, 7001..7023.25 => -0.76 A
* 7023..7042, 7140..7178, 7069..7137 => -1.33 A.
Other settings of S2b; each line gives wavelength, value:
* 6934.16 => 25.55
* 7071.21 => 23.71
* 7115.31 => 23.74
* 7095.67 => 25.23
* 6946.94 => 23.78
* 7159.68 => 22.25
